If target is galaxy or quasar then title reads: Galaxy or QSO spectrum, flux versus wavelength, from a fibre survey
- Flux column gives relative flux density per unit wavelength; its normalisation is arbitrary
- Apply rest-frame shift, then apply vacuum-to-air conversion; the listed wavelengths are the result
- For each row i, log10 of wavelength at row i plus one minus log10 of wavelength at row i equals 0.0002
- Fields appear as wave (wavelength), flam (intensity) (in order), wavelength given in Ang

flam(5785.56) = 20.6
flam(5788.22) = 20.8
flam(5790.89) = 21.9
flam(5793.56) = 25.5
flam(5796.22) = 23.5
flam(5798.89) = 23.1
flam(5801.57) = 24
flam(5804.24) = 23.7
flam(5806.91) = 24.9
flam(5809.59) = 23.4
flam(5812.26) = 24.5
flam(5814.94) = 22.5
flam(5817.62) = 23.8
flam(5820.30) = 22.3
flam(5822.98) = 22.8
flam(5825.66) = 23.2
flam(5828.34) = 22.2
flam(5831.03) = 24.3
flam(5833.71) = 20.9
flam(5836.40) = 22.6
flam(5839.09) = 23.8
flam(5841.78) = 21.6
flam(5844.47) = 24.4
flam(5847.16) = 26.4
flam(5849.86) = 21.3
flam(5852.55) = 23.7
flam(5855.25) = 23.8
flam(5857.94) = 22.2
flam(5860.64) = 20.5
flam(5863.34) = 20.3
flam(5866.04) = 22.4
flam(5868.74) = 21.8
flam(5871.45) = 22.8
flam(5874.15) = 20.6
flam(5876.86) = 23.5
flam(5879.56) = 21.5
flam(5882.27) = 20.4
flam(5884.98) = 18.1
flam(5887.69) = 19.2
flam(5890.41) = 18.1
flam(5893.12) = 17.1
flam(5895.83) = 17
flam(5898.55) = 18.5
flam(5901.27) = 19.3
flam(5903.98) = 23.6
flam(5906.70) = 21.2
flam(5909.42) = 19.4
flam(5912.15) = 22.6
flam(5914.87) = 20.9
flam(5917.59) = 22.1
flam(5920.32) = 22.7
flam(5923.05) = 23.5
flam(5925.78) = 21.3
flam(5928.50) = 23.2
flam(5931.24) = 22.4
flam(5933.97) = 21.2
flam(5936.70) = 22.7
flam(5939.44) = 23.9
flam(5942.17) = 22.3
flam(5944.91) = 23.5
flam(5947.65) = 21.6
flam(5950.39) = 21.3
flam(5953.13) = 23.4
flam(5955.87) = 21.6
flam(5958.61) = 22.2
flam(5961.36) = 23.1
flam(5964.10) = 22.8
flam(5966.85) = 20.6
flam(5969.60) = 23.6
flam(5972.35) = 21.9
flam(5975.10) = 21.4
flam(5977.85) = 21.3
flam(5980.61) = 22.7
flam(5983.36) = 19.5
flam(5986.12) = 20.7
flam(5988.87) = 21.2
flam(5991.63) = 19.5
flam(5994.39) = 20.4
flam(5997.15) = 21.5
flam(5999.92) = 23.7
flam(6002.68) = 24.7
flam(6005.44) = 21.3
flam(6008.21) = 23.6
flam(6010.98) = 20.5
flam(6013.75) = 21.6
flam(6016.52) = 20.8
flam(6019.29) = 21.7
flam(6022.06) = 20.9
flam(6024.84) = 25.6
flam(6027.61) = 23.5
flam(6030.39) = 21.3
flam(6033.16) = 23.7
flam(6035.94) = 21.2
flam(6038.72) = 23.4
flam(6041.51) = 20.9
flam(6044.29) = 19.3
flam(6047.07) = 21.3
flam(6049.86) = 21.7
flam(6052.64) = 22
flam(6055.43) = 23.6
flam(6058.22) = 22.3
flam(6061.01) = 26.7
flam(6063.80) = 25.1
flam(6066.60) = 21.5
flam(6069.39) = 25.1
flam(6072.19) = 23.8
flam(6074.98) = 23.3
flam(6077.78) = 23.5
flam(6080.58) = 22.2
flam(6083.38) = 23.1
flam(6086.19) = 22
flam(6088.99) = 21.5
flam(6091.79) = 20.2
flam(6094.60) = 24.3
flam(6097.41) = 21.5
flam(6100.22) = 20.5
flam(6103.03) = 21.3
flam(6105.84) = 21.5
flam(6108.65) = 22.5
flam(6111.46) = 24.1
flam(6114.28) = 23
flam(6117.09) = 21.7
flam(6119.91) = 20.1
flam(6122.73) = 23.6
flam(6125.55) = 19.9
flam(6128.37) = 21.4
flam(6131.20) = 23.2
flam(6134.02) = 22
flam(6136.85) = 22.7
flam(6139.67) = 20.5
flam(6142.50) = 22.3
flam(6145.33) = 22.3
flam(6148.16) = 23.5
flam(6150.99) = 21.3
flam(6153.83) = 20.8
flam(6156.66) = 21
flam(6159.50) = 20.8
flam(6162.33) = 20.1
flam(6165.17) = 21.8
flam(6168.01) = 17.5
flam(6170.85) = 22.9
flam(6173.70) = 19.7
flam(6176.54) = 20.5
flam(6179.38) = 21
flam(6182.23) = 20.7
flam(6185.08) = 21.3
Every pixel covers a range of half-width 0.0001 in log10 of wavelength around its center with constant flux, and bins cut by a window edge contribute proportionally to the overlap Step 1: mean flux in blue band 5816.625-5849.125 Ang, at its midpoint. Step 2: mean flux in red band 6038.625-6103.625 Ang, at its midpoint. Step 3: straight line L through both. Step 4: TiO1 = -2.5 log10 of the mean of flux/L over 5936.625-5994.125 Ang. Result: 0.04 mag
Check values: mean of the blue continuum 23.1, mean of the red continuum 22.5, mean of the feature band 21.9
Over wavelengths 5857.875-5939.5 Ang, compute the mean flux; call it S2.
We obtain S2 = 21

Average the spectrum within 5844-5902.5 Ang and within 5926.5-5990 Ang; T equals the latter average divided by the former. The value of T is 1.1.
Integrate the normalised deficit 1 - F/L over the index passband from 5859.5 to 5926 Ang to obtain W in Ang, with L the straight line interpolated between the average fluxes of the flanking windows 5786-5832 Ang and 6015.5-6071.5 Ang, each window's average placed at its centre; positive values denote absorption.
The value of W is 6.6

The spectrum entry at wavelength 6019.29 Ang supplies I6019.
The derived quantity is 21.7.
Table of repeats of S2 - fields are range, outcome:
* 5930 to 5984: 22.2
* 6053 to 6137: 22.6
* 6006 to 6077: 22.6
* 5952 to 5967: 22.4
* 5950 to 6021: 21.8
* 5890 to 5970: 21.6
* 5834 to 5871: 22.6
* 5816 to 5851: 23.1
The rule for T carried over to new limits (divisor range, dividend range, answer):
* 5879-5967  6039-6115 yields 1.06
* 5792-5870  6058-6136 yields 0.98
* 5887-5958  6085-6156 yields 1.03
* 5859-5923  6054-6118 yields 1.10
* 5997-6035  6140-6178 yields 0.94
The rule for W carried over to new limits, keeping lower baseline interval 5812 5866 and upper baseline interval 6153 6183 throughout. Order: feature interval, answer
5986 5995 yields 0.6 Ang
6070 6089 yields -1.6 Ang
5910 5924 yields 0.1 Ang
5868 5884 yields 0.6 Ang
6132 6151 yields -1.3 Ang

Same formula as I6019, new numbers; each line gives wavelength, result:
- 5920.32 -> 22.7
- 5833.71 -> 20.9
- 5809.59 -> 23.4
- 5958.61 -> 22.2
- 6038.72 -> 23.4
